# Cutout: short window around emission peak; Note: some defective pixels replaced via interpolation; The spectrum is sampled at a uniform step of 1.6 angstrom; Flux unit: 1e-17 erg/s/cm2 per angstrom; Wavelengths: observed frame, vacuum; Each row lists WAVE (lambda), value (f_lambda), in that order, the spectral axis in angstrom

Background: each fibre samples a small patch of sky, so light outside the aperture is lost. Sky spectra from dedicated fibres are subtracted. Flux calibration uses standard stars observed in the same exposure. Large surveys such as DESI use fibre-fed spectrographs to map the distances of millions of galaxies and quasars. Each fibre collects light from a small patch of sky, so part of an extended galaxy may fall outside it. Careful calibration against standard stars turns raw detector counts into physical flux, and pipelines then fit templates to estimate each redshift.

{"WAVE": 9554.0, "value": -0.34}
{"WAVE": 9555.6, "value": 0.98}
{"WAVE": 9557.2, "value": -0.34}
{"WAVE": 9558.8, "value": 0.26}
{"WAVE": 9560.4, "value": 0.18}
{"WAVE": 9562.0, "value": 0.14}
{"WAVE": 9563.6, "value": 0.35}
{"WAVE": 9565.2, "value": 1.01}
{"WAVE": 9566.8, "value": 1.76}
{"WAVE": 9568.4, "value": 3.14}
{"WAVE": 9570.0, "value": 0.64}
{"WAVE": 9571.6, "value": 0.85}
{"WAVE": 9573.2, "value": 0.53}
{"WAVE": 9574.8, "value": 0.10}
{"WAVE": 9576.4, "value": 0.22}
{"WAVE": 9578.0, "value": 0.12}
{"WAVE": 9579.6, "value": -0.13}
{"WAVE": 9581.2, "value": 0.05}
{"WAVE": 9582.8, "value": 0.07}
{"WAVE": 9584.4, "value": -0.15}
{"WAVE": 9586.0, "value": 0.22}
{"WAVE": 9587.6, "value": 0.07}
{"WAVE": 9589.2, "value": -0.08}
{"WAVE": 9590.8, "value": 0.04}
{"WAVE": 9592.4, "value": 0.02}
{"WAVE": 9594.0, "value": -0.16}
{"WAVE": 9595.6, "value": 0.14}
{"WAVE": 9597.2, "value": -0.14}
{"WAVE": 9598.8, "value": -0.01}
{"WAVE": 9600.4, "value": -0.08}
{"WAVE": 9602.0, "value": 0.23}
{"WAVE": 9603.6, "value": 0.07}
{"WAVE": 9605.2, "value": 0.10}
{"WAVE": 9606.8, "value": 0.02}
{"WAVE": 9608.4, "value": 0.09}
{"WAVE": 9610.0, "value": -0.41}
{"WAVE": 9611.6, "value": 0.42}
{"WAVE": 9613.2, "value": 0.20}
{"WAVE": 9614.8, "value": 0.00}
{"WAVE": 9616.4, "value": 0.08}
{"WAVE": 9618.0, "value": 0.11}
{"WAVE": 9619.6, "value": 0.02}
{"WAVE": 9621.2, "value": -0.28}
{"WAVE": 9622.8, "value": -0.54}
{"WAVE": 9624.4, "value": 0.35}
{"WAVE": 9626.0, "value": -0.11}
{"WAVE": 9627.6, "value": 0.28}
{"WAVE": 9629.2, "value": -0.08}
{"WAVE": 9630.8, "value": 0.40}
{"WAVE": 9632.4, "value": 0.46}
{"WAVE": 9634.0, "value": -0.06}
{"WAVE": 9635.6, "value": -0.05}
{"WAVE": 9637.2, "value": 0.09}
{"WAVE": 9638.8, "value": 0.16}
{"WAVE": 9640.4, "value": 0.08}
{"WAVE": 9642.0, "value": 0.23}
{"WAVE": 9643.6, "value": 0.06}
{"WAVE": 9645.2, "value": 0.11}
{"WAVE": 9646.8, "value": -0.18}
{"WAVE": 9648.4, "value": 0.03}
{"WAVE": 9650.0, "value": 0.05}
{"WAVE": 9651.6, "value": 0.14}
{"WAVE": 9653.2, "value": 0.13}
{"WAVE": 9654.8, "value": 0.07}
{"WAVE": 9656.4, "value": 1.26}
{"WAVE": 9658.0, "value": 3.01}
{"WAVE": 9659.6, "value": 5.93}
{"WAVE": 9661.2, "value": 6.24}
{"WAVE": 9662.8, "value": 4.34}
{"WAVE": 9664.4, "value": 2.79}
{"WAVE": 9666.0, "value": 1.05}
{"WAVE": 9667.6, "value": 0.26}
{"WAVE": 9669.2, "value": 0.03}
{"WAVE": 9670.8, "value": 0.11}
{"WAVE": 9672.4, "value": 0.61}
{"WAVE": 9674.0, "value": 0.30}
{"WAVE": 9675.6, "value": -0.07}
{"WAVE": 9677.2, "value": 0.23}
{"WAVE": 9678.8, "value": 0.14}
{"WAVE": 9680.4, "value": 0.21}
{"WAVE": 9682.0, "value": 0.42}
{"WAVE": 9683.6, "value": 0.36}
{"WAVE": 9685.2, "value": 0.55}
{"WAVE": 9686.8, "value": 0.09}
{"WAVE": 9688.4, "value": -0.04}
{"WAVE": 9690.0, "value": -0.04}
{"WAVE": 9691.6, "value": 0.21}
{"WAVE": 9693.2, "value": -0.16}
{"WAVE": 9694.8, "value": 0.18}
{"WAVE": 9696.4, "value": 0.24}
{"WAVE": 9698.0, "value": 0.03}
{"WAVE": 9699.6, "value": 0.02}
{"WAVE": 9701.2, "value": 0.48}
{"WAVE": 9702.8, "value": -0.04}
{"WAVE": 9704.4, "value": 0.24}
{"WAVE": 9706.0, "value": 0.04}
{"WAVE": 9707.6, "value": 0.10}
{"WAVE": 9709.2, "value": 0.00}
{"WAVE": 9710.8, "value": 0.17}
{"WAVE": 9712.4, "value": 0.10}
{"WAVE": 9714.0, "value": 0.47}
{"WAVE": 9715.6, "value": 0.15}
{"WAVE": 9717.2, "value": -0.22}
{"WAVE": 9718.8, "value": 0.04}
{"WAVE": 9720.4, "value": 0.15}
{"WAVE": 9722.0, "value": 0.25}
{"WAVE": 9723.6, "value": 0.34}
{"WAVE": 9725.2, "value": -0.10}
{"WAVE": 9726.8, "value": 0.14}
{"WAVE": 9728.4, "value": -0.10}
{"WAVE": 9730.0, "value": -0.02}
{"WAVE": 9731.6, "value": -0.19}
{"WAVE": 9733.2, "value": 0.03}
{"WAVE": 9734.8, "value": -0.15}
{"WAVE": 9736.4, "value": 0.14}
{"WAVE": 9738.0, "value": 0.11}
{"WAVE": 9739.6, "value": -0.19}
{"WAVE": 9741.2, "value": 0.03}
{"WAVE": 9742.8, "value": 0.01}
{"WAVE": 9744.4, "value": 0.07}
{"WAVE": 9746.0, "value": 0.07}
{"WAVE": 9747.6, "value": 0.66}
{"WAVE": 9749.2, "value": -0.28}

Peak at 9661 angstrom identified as [O III] 5007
